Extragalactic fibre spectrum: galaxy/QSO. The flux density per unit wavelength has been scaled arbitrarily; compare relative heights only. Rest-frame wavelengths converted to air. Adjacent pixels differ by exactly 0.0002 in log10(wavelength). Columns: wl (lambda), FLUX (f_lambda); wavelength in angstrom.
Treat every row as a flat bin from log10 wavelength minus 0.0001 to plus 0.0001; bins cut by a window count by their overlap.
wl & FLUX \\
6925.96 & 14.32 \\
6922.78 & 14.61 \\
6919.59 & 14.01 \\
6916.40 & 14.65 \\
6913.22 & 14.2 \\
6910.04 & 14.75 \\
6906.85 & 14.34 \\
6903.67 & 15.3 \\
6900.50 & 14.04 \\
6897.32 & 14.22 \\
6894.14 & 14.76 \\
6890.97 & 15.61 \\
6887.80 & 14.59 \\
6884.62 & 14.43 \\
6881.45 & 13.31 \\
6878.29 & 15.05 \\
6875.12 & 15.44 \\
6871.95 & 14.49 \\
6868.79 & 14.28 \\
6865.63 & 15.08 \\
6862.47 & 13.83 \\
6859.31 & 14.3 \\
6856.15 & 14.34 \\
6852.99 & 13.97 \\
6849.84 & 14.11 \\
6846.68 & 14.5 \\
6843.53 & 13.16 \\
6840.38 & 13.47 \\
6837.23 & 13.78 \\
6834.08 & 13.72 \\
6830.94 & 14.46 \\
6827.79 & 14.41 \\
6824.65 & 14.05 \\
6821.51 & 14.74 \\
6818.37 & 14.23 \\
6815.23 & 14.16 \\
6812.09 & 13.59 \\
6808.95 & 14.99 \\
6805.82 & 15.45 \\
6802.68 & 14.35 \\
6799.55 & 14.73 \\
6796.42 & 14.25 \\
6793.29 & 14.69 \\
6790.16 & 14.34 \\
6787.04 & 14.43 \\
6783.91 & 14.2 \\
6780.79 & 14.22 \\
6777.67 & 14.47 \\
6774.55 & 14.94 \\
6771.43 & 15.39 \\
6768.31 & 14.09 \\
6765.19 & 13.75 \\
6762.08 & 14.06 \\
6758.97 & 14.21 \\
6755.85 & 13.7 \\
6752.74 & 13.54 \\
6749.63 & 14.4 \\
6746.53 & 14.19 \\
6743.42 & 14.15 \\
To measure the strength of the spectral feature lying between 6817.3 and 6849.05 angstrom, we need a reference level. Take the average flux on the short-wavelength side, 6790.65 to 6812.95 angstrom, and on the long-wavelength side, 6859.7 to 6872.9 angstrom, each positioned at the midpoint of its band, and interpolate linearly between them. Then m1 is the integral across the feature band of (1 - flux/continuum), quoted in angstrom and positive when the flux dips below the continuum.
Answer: 1.00 angstrom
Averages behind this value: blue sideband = 14.6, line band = 14.1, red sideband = 14.4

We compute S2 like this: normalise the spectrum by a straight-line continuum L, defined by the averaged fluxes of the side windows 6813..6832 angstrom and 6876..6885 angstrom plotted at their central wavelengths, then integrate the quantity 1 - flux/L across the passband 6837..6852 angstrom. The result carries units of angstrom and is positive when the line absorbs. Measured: 0.5 angstrom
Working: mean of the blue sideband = 14.3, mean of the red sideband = 14.3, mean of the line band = 13.8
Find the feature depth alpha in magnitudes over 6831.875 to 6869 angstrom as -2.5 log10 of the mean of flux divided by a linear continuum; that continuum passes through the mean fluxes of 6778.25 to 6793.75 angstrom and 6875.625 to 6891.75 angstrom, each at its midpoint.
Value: 0.04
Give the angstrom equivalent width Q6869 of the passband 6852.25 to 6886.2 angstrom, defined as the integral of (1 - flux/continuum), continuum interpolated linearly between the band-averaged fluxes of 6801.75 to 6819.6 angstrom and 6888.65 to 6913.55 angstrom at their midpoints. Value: 0.41 angstrom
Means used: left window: 14.5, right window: 14.7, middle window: 14.4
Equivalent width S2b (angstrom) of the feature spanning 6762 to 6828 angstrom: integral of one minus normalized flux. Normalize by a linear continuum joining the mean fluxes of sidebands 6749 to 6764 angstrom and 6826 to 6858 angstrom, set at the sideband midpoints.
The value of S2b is -2.2 angstrom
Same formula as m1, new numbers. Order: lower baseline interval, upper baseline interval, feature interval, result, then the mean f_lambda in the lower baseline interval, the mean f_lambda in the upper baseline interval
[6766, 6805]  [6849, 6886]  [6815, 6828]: 0.1 angstrom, 14.5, 14.4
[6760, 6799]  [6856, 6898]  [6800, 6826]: 0.0 angstrom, 14.4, 14.6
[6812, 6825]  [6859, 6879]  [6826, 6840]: 0.3 angstrom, 14.2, 14.6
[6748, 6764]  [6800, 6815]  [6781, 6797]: 0.0 angstrom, 14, 14.6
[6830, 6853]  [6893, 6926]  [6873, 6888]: -0.4 angstrom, 13.9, 14.5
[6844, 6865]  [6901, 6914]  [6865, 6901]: -0.5 angstrom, 14.2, 14.6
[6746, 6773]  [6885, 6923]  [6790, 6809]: -0.6 angstrom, 14.1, 14.6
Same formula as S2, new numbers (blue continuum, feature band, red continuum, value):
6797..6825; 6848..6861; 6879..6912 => 0.3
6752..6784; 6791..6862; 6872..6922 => 0.8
